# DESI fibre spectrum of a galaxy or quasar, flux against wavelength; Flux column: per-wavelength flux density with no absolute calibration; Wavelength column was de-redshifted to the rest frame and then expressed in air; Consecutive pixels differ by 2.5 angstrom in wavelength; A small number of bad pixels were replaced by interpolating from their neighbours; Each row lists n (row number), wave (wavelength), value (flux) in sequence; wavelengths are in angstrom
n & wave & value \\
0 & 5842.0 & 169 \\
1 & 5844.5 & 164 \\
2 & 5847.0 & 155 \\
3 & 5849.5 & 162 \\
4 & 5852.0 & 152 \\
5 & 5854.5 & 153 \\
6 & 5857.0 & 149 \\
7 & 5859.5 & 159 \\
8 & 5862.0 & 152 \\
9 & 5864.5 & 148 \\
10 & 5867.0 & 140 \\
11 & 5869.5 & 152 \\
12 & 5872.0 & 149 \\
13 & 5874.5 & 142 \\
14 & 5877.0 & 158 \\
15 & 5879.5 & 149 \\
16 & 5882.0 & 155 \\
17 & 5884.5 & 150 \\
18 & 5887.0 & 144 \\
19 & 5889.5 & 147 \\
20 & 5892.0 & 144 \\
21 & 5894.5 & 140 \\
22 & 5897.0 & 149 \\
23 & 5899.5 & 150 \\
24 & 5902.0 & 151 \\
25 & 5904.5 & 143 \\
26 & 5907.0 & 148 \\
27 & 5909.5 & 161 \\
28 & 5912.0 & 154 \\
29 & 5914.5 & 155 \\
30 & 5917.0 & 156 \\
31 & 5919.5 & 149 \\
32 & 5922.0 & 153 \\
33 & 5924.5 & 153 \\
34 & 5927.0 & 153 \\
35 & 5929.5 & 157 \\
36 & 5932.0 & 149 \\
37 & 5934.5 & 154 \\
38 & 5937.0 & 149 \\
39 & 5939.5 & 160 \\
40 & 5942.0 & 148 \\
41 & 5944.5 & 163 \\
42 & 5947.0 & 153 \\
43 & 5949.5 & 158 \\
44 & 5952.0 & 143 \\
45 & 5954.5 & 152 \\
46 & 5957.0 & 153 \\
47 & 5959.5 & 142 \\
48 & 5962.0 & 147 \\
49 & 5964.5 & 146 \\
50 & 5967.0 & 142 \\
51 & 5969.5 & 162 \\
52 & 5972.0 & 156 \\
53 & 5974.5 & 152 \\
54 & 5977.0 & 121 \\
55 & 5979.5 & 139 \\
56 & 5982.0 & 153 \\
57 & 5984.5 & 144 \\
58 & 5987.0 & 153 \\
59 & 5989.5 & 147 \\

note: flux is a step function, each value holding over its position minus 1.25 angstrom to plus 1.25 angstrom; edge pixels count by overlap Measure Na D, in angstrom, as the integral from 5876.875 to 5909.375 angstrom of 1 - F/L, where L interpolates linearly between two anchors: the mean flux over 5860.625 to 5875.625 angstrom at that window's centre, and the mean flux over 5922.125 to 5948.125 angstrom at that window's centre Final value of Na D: 0.3 angstrom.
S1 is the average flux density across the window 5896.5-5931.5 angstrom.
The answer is 152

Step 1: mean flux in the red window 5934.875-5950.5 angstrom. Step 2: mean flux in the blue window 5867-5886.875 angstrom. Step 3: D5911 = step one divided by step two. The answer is 1.0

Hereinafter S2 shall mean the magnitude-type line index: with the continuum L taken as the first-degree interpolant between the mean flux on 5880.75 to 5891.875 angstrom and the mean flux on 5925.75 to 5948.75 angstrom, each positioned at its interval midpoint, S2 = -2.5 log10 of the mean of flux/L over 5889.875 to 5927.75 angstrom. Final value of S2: 0.00 mag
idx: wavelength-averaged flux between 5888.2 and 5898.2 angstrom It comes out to 145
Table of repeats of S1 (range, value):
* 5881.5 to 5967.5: 151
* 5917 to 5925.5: 152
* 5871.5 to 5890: 149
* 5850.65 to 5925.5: 150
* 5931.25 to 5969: 151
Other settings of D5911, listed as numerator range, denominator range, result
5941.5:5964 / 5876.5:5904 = 1.02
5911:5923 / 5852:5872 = 1.02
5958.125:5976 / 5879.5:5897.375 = 1.01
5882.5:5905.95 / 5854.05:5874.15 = 0.98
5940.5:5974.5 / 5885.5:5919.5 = 1.01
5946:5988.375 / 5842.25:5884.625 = 0.97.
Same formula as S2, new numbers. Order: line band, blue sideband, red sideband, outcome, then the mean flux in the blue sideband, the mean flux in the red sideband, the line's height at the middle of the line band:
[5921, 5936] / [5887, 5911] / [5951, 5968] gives -0.04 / 148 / 147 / 147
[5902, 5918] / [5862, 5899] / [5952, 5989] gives -0.04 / 148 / 147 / 148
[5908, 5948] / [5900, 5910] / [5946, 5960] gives -0.03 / 150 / 151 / 150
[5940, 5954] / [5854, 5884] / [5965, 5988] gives -0.04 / 150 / 147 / 148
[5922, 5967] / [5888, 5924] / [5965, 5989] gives -0.02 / 150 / 147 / 148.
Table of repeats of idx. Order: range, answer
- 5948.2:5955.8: 151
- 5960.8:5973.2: 151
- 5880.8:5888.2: 150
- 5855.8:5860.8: 154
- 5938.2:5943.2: 154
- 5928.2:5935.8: 153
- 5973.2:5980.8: 138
